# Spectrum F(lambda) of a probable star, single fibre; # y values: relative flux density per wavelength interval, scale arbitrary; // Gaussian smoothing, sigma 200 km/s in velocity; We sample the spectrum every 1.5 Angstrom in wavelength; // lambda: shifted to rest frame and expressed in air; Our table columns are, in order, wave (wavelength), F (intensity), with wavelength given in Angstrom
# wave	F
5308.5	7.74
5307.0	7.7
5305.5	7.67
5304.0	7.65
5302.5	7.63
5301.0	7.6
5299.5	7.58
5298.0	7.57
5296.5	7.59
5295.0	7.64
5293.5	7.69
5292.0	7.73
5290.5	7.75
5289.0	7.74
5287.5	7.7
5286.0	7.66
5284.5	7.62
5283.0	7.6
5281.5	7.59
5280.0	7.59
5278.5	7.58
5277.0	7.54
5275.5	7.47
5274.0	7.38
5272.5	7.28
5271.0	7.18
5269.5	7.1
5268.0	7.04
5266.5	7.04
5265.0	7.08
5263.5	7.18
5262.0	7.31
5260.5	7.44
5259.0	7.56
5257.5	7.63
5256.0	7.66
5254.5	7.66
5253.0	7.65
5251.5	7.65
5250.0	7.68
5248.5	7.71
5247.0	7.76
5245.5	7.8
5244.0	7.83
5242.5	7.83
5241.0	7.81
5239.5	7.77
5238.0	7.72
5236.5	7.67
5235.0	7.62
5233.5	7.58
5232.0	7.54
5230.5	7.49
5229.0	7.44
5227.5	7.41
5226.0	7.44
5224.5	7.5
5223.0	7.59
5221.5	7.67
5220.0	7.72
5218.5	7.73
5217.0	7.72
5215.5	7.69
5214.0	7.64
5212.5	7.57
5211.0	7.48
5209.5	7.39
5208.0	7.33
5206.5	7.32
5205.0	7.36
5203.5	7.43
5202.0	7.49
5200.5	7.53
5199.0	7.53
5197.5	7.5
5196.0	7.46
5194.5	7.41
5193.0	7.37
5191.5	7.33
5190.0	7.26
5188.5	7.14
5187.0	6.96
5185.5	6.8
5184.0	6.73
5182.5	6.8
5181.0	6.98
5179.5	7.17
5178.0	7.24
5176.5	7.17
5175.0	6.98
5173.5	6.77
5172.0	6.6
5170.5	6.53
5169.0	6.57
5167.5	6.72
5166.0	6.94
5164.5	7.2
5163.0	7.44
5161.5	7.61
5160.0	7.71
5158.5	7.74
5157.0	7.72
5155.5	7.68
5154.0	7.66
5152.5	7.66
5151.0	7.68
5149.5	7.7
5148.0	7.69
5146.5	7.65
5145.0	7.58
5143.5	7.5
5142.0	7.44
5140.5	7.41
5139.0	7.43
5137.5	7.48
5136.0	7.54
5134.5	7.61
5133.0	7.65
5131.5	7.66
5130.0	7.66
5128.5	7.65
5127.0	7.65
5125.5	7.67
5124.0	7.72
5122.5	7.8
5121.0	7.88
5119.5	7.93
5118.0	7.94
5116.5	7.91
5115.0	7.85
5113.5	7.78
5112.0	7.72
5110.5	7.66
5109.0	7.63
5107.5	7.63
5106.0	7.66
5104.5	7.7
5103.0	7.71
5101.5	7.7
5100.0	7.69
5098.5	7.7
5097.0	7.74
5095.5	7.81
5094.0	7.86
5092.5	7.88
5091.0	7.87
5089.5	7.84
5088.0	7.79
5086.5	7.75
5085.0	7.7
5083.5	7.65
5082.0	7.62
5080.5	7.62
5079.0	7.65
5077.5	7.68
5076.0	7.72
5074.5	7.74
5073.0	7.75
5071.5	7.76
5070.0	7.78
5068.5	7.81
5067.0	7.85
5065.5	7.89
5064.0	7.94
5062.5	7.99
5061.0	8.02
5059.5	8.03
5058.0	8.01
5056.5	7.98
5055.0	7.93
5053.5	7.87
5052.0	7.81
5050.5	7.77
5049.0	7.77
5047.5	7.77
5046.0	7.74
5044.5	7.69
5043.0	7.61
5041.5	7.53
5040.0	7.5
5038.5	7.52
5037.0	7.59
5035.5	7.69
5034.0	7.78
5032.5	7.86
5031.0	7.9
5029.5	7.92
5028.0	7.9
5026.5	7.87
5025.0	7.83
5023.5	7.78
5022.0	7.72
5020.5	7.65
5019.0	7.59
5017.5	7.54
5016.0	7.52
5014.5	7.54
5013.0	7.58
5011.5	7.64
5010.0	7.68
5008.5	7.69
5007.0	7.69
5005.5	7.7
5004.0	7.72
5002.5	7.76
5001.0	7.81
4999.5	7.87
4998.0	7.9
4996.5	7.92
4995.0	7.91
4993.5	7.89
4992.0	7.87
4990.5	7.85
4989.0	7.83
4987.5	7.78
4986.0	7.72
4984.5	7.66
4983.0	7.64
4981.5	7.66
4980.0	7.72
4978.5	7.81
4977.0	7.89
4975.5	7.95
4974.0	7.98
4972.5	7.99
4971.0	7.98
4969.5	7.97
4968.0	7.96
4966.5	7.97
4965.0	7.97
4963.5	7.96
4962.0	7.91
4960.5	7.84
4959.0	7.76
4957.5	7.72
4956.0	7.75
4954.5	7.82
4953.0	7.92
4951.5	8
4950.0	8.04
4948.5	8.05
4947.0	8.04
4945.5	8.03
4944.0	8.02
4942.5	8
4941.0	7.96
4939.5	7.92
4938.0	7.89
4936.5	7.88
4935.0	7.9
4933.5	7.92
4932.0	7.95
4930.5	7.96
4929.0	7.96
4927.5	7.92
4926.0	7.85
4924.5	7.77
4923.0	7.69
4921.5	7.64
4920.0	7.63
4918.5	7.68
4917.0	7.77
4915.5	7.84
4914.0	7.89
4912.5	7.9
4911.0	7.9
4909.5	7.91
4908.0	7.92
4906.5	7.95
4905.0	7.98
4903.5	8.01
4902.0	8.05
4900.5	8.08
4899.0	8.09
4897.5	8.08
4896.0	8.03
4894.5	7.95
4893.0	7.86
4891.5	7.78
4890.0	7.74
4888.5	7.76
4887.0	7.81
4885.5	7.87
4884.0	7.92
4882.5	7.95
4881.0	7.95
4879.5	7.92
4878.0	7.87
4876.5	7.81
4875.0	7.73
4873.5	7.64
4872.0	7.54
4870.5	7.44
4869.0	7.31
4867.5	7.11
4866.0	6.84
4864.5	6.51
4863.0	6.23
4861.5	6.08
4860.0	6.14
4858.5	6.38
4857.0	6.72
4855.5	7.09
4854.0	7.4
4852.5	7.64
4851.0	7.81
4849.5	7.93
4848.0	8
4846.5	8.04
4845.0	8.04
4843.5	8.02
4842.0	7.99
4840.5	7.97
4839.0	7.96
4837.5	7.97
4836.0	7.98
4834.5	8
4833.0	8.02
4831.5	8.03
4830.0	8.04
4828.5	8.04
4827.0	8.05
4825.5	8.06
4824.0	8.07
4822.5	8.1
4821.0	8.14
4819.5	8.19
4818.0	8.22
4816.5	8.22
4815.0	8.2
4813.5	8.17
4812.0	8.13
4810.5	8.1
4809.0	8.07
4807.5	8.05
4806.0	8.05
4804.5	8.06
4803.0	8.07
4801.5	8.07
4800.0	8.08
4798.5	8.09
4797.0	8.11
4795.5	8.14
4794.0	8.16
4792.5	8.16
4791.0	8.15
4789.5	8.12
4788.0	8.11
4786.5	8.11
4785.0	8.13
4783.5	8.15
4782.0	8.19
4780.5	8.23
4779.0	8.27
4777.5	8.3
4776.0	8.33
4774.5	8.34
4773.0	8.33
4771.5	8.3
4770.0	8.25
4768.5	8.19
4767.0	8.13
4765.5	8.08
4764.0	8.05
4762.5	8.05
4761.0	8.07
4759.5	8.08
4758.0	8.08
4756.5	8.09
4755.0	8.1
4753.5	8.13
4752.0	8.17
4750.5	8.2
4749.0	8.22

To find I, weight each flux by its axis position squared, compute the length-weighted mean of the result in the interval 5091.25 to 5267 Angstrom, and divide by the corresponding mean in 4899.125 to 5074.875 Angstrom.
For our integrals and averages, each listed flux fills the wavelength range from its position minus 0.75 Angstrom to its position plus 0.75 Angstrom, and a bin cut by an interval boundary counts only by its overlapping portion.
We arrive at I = 1.03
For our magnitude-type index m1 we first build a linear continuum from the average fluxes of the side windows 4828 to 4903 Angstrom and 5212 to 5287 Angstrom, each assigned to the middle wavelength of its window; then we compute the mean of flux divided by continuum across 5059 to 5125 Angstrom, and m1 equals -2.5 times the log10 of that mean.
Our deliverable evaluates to -0.03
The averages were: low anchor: 7.64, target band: 7.78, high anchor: 7.55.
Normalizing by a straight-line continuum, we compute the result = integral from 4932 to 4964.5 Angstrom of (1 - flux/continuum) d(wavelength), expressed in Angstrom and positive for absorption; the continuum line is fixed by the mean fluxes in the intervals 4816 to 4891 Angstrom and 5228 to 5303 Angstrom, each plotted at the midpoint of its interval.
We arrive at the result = -1.2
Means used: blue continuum 7.66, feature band 7.92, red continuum 7.56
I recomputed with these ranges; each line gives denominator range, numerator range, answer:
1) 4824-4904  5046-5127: 1.11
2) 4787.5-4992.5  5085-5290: 1.08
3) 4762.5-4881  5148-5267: 1.10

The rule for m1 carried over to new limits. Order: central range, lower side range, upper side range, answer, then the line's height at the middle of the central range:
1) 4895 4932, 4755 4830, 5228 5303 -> 0.013 mag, 7.99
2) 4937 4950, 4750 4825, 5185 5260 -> -0.008 mag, 7.93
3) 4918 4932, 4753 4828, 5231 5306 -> 0.025 mag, 7.98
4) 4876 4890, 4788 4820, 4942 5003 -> 0.019 mag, 8.01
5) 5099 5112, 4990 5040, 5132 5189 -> -0.031 mag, 7.46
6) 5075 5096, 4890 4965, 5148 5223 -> -0.027 mag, 7.55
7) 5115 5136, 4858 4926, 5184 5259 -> -0.027 mag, 7.56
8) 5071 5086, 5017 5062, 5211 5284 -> 0.006 mag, 7.73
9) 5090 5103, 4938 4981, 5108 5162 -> -0.007 mag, 7.73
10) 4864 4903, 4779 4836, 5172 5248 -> 0.035 mag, 7.98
